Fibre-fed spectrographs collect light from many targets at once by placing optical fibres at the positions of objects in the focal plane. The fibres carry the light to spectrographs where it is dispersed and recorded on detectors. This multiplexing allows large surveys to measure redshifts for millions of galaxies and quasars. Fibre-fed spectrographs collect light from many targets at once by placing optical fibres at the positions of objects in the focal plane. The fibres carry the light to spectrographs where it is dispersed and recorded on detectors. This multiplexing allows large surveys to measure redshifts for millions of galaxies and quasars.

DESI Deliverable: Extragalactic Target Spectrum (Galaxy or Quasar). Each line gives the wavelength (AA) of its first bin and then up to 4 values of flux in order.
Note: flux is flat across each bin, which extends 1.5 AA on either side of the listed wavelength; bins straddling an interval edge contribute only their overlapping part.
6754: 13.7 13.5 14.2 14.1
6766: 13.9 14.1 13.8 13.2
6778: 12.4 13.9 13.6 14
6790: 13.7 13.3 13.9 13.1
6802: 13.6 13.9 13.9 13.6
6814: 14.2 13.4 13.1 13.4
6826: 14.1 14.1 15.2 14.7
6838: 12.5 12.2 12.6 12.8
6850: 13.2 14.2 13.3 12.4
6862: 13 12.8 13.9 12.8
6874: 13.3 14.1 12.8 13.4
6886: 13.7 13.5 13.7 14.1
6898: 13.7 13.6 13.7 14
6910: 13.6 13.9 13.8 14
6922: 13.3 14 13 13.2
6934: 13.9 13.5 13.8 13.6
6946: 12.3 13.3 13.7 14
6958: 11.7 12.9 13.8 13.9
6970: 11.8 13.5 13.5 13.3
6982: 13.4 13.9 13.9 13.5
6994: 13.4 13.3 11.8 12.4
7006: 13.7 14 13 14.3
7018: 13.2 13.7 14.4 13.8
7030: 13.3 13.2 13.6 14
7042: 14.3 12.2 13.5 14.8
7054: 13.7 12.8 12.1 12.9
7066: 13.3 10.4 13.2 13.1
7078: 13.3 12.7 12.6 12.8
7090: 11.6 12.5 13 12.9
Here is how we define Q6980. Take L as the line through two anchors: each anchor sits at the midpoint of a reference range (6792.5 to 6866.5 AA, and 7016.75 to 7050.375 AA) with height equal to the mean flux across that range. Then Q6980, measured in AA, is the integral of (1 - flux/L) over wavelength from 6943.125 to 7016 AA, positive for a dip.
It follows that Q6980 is 1.6 AA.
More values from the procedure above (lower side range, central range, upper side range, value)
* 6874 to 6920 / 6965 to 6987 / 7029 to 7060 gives 0.4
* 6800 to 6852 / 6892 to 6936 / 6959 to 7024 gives -0.8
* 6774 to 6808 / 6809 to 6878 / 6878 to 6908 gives 0.8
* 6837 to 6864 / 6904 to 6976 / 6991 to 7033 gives -1.3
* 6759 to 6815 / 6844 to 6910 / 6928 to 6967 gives 0.3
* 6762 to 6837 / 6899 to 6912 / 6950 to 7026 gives -0.2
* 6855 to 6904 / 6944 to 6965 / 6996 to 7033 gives 0.5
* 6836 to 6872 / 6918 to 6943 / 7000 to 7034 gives -0.7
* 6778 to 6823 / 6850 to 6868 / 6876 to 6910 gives 0.6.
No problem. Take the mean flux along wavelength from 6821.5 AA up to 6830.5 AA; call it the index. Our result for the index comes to 13.9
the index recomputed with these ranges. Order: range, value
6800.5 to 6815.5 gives 13.8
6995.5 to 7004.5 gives 12.5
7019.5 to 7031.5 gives 13.8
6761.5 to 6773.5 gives 14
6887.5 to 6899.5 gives 13.8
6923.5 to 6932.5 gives 13.4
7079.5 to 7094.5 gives 12.4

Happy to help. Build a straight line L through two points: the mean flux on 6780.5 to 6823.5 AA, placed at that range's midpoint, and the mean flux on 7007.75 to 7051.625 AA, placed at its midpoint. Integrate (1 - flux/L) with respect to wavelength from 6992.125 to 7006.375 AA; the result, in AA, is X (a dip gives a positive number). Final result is 0.82 AA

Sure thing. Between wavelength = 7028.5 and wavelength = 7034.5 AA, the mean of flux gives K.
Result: 13.2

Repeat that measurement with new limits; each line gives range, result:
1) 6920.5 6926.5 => 13.7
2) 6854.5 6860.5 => 12.9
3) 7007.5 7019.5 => 13.6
